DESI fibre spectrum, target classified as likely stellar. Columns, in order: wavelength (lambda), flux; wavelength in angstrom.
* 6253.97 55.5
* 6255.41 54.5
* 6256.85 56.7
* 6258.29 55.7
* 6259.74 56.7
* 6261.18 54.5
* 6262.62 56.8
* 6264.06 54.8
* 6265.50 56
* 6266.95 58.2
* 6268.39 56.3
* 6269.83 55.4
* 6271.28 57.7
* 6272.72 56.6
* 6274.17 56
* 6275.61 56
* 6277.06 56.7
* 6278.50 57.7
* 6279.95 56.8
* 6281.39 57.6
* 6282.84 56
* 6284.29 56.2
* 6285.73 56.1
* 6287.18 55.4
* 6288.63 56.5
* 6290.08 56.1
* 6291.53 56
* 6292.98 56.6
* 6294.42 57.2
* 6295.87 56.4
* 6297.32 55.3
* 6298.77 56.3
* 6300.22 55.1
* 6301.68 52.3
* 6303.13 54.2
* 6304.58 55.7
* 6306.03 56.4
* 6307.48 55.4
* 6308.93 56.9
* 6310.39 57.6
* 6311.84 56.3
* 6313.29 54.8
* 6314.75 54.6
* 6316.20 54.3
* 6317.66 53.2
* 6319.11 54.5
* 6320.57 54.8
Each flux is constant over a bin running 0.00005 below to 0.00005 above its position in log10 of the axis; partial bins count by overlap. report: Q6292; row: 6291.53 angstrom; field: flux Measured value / 56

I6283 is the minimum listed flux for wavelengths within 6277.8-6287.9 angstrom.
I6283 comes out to 55.4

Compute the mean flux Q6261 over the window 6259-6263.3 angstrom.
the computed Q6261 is 55.9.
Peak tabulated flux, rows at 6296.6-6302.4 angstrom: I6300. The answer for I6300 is 56.3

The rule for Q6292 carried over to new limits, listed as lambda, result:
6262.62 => 56.8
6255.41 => 54.5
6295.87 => 56.4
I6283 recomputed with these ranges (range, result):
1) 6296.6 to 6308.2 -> 52.3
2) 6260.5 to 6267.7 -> 54.5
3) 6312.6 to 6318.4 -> 53.2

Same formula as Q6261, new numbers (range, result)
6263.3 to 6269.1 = 56.3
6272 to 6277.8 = 56.4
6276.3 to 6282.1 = 57.2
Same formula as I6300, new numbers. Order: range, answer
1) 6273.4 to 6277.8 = 56.7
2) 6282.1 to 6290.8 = 56.5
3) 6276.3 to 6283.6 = 57.7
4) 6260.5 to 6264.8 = 56.8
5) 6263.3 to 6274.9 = 58.2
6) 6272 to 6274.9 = 56.6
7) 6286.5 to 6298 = 57.2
